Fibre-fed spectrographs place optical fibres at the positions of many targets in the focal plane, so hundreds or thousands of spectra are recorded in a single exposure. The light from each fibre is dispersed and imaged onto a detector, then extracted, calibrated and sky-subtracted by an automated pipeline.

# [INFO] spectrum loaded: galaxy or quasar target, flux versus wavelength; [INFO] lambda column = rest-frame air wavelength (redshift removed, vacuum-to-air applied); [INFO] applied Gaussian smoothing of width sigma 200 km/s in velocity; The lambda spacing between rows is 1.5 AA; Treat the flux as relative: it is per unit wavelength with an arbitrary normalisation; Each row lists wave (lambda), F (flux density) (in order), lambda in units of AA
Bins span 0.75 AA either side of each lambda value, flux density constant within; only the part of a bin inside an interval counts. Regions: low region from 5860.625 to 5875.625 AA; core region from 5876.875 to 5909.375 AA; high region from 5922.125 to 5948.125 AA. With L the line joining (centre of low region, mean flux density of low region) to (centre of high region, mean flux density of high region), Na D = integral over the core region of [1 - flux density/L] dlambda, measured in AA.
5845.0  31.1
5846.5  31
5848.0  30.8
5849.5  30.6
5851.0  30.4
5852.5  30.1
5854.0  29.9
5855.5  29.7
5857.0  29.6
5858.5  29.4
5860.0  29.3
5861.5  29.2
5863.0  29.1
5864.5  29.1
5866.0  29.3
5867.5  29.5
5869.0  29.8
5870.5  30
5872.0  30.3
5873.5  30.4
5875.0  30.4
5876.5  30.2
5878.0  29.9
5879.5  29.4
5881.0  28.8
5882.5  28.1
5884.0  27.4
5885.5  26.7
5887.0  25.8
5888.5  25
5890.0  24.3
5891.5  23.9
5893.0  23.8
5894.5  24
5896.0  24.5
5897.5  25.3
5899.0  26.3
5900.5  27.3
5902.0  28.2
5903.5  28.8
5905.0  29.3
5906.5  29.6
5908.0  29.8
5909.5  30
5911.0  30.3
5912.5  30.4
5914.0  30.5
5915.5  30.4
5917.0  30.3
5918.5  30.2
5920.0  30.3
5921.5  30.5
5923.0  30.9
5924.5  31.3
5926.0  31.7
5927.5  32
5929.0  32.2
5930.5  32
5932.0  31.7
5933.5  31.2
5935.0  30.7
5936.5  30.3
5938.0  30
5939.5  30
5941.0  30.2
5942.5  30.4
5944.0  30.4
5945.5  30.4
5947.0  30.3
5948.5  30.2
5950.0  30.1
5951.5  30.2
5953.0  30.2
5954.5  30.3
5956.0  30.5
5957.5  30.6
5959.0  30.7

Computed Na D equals 3.34 AA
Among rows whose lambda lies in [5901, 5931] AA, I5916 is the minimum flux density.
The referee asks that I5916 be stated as 28.2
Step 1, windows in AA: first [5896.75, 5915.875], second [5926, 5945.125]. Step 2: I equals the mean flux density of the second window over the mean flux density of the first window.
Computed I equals 1.07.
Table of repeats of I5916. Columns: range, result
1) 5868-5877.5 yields 29.8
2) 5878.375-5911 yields 23.8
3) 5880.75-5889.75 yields 25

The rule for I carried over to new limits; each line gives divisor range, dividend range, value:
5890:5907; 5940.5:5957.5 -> 1.15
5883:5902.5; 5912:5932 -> 1.21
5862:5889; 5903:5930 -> 1.06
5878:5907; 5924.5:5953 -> 1.15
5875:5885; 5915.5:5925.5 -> 1.05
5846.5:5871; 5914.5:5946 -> 1.03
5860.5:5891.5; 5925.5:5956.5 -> 1.08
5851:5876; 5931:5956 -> 1.02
